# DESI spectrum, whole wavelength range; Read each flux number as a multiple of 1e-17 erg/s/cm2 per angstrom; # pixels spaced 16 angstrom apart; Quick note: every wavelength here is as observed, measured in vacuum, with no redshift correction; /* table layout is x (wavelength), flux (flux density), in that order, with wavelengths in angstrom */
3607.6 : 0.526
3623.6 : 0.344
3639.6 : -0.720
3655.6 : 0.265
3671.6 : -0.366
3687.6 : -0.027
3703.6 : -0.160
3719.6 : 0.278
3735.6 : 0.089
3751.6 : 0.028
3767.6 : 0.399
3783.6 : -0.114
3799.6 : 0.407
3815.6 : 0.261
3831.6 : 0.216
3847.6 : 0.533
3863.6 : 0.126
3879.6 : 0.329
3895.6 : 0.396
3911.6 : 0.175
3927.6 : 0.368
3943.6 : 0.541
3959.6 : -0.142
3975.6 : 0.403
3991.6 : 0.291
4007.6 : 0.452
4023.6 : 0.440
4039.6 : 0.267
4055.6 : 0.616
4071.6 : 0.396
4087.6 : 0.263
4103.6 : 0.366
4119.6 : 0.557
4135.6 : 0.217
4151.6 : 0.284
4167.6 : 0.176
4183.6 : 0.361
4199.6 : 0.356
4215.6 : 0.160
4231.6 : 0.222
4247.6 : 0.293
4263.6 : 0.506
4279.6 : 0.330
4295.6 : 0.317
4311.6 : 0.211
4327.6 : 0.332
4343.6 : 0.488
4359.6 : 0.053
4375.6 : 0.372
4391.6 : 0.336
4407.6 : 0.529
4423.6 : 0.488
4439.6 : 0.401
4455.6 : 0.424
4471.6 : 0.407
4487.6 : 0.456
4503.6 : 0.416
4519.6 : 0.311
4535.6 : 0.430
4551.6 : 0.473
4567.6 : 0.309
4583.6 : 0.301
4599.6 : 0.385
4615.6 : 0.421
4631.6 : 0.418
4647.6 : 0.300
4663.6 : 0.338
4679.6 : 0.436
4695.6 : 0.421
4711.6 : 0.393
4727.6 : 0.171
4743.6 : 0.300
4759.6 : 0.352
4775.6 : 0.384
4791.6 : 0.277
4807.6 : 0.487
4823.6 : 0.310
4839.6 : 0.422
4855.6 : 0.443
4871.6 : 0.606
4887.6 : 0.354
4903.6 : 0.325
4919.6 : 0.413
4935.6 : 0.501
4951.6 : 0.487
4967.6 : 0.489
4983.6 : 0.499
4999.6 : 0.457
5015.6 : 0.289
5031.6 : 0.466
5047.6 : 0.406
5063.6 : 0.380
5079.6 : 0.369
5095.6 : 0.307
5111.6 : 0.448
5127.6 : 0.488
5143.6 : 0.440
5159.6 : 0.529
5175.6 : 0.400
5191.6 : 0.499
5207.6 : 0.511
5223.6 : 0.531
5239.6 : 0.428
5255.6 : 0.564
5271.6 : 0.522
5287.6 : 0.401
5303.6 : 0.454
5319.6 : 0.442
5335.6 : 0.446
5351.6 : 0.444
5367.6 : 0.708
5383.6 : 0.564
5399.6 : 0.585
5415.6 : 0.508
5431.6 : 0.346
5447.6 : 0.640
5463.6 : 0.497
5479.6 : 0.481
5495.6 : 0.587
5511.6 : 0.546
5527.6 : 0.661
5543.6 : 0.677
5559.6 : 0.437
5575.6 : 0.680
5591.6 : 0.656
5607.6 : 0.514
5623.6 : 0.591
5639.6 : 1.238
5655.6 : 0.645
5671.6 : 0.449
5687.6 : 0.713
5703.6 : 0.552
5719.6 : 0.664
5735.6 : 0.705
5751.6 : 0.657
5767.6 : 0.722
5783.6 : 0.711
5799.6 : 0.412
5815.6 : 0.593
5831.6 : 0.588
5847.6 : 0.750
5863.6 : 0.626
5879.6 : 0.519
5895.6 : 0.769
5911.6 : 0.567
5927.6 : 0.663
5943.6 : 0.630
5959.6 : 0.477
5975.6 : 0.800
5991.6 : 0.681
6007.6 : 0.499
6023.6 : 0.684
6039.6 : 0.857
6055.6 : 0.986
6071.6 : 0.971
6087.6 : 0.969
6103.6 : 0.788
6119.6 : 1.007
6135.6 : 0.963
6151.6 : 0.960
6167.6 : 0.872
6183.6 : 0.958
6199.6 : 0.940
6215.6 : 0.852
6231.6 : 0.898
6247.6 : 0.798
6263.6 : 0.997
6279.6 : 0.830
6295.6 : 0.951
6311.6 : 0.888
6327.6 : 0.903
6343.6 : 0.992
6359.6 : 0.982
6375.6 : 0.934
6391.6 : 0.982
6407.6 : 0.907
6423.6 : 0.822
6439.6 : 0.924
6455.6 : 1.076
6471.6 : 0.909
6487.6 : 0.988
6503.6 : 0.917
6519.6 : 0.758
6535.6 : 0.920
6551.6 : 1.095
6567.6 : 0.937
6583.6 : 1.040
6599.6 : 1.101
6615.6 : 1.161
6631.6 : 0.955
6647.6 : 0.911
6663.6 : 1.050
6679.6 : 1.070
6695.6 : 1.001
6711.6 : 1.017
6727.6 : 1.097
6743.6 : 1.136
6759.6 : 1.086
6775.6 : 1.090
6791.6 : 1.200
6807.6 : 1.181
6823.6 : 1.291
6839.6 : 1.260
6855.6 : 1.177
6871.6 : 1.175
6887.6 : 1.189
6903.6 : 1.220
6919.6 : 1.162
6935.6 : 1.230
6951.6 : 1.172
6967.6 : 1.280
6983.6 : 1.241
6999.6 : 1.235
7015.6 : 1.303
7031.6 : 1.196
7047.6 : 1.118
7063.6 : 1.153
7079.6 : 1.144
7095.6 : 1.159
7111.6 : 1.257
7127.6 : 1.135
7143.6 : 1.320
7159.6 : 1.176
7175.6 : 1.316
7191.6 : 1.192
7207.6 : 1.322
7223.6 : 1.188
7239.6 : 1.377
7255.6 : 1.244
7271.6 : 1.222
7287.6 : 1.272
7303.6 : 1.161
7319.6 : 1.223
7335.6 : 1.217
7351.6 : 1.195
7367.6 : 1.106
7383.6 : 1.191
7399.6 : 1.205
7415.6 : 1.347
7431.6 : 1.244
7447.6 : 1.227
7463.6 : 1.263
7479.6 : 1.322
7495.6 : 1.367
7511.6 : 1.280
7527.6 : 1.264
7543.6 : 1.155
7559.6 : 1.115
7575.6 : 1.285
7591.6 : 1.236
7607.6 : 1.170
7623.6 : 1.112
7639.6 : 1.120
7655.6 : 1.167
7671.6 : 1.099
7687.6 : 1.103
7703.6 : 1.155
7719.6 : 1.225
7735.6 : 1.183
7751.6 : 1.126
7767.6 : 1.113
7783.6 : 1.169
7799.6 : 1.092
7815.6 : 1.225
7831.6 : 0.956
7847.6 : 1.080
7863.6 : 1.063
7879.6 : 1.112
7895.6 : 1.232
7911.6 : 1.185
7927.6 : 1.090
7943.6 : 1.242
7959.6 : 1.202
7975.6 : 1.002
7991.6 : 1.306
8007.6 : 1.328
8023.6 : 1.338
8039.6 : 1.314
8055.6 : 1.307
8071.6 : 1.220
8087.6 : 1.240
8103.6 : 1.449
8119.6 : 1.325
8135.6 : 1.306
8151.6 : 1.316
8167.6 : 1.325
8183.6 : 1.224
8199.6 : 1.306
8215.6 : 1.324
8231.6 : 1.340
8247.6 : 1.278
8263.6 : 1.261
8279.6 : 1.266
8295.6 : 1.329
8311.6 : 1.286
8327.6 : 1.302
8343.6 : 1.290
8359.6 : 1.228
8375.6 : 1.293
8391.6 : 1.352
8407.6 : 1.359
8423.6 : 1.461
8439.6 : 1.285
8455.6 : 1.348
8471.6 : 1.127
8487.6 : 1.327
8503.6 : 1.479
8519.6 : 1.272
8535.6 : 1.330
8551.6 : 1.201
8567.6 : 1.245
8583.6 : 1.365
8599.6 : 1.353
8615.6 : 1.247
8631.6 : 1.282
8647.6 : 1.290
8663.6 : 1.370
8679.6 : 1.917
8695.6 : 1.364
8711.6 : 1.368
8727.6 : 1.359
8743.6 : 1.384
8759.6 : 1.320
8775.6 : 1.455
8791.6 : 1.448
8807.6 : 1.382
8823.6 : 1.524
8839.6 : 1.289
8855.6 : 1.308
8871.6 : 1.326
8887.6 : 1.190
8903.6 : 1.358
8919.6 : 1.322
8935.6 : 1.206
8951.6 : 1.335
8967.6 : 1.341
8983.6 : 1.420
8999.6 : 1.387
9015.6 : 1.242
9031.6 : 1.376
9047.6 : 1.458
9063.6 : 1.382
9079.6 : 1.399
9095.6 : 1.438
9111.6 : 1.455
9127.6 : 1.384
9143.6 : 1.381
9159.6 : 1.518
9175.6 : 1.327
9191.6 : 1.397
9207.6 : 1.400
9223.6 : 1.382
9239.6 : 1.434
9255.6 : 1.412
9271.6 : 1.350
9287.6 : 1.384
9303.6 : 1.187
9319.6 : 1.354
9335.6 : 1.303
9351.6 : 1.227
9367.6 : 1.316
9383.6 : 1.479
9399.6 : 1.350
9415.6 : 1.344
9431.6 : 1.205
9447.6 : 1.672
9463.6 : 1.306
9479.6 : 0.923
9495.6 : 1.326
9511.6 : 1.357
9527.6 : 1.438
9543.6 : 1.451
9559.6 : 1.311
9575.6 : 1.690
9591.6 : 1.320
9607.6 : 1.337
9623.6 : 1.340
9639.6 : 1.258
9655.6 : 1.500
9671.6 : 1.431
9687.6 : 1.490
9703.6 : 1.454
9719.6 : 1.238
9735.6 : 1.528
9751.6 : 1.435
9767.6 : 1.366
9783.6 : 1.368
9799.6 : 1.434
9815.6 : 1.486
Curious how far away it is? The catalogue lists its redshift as 0.514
